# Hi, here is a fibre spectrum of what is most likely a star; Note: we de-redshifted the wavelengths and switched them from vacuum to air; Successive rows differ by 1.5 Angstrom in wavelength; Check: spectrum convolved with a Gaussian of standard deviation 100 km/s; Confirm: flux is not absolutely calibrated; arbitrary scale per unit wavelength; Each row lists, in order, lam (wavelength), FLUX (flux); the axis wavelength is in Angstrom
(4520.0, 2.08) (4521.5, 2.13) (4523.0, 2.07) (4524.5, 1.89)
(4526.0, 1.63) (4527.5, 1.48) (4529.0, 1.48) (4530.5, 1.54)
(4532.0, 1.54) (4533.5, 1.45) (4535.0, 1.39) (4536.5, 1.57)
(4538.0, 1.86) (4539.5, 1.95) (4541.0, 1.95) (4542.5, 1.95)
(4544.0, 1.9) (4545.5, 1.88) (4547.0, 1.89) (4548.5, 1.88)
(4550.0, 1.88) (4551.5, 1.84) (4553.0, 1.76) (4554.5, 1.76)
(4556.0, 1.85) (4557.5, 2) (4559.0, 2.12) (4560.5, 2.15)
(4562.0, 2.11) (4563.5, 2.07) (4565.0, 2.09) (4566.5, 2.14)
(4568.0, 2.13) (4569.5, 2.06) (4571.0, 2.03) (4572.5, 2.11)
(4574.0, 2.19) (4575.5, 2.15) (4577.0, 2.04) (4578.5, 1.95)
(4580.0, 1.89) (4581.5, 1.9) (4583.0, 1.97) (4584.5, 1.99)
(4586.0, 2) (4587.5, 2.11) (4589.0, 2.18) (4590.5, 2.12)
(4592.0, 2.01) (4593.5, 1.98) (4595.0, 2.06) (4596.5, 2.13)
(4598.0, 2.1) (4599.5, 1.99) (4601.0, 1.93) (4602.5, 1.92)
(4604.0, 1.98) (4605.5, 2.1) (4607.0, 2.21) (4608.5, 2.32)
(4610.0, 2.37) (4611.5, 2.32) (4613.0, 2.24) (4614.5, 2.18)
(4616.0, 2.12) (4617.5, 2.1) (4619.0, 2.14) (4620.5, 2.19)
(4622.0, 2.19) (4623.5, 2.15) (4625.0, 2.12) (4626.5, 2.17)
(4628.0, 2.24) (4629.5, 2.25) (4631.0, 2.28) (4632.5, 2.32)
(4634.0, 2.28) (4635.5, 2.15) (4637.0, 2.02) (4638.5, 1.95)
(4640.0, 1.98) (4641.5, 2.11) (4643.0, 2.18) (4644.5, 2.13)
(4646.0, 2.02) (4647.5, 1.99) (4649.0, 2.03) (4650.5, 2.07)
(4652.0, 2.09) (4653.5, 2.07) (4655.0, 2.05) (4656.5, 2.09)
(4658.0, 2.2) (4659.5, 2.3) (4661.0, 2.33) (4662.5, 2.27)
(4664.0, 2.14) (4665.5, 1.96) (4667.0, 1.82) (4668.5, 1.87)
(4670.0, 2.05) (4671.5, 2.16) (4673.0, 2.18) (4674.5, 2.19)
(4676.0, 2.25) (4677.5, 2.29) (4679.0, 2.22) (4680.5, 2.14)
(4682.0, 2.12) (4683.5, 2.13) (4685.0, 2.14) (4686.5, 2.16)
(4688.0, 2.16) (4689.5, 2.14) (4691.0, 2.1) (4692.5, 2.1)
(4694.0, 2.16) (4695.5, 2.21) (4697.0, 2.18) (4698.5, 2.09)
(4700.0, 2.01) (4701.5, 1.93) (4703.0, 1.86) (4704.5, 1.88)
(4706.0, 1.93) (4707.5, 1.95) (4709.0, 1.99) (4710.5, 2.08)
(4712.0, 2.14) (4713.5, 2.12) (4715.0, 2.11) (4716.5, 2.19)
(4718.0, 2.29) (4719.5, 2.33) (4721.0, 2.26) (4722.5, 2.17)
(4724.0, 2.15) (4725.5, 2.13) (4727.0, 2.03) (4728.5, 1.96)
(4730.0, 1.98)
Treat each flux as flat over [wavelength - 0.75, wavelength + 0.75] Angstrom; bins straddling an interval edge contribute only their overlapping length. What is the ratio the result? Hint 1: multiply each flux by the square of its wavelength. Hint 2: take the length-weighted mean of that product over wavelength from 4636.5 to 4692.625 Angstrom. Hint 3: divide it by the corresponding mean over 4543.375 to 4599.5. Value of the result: 1.09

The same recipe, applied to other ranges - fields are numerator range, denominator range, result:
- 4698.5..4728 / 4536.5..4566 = 1.15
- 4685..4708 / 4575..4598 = 1.06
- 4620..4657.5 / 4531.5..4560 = 1.22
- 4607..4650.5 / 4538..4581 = 1.12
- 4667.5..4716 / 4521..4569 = 1.20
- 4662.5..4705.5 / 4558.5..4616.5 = 1.05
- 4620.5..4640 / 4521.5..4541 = 1.35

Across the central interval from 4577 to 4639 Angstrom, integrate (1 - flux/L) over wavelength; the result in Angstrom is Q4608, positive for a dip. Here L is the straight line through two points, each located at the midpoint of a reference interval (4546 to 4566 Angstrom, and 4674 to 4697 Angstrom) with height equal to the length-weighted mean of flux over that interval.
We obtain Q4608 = -2.17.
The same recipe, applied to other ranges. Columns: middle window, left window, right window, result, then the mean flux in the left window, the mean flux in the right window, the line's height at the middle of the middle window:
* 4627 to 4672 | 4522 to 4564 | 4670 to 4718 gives -2.0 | 1.82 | 2.11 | 2.02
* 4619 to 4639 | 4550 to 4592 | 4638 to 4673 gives -1.1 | 2.02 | 2.08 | 2.06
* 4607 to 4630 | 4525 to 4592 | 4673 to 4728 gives -2.4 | 1.91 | 2.12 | 2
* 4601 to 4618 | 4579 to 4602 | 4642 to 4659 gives -1.0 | 2.02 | 2.09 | 2.04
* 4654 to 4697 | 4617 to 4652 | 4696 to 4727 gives -0.6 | 2.13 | 2.09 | 2.11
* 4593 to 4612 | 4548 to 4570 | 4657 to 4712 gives -0.7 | 1.99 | 2.1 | 2.03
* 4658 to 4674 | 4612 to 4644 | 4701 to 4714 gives -0.3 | 2.16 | 1.99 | 2.08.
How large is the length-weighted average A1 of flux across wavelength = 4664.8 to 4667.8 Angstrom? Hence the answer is 1.89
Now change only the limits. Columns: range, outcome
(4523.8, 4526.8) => 1.75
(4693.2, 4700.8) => 2.13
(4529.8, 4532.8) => 1.54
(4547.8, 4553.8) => 1.84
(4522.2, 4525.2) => 1.98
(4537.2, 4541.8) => 1.92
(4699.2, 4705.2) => 1.92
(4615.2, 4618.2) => 2.11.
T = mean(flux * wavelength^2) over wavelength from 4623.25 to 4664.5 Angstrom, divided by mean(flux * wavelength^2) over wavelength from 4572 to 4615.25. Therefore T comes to 1.05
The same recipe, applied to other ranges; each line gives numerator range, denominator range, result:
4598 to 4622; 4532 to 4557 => 1.23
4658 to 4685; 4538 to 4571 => 1.15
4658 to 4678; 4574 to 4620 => 1.06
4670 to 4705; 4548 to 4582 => 1.12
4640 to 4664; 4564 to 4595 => 1.07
